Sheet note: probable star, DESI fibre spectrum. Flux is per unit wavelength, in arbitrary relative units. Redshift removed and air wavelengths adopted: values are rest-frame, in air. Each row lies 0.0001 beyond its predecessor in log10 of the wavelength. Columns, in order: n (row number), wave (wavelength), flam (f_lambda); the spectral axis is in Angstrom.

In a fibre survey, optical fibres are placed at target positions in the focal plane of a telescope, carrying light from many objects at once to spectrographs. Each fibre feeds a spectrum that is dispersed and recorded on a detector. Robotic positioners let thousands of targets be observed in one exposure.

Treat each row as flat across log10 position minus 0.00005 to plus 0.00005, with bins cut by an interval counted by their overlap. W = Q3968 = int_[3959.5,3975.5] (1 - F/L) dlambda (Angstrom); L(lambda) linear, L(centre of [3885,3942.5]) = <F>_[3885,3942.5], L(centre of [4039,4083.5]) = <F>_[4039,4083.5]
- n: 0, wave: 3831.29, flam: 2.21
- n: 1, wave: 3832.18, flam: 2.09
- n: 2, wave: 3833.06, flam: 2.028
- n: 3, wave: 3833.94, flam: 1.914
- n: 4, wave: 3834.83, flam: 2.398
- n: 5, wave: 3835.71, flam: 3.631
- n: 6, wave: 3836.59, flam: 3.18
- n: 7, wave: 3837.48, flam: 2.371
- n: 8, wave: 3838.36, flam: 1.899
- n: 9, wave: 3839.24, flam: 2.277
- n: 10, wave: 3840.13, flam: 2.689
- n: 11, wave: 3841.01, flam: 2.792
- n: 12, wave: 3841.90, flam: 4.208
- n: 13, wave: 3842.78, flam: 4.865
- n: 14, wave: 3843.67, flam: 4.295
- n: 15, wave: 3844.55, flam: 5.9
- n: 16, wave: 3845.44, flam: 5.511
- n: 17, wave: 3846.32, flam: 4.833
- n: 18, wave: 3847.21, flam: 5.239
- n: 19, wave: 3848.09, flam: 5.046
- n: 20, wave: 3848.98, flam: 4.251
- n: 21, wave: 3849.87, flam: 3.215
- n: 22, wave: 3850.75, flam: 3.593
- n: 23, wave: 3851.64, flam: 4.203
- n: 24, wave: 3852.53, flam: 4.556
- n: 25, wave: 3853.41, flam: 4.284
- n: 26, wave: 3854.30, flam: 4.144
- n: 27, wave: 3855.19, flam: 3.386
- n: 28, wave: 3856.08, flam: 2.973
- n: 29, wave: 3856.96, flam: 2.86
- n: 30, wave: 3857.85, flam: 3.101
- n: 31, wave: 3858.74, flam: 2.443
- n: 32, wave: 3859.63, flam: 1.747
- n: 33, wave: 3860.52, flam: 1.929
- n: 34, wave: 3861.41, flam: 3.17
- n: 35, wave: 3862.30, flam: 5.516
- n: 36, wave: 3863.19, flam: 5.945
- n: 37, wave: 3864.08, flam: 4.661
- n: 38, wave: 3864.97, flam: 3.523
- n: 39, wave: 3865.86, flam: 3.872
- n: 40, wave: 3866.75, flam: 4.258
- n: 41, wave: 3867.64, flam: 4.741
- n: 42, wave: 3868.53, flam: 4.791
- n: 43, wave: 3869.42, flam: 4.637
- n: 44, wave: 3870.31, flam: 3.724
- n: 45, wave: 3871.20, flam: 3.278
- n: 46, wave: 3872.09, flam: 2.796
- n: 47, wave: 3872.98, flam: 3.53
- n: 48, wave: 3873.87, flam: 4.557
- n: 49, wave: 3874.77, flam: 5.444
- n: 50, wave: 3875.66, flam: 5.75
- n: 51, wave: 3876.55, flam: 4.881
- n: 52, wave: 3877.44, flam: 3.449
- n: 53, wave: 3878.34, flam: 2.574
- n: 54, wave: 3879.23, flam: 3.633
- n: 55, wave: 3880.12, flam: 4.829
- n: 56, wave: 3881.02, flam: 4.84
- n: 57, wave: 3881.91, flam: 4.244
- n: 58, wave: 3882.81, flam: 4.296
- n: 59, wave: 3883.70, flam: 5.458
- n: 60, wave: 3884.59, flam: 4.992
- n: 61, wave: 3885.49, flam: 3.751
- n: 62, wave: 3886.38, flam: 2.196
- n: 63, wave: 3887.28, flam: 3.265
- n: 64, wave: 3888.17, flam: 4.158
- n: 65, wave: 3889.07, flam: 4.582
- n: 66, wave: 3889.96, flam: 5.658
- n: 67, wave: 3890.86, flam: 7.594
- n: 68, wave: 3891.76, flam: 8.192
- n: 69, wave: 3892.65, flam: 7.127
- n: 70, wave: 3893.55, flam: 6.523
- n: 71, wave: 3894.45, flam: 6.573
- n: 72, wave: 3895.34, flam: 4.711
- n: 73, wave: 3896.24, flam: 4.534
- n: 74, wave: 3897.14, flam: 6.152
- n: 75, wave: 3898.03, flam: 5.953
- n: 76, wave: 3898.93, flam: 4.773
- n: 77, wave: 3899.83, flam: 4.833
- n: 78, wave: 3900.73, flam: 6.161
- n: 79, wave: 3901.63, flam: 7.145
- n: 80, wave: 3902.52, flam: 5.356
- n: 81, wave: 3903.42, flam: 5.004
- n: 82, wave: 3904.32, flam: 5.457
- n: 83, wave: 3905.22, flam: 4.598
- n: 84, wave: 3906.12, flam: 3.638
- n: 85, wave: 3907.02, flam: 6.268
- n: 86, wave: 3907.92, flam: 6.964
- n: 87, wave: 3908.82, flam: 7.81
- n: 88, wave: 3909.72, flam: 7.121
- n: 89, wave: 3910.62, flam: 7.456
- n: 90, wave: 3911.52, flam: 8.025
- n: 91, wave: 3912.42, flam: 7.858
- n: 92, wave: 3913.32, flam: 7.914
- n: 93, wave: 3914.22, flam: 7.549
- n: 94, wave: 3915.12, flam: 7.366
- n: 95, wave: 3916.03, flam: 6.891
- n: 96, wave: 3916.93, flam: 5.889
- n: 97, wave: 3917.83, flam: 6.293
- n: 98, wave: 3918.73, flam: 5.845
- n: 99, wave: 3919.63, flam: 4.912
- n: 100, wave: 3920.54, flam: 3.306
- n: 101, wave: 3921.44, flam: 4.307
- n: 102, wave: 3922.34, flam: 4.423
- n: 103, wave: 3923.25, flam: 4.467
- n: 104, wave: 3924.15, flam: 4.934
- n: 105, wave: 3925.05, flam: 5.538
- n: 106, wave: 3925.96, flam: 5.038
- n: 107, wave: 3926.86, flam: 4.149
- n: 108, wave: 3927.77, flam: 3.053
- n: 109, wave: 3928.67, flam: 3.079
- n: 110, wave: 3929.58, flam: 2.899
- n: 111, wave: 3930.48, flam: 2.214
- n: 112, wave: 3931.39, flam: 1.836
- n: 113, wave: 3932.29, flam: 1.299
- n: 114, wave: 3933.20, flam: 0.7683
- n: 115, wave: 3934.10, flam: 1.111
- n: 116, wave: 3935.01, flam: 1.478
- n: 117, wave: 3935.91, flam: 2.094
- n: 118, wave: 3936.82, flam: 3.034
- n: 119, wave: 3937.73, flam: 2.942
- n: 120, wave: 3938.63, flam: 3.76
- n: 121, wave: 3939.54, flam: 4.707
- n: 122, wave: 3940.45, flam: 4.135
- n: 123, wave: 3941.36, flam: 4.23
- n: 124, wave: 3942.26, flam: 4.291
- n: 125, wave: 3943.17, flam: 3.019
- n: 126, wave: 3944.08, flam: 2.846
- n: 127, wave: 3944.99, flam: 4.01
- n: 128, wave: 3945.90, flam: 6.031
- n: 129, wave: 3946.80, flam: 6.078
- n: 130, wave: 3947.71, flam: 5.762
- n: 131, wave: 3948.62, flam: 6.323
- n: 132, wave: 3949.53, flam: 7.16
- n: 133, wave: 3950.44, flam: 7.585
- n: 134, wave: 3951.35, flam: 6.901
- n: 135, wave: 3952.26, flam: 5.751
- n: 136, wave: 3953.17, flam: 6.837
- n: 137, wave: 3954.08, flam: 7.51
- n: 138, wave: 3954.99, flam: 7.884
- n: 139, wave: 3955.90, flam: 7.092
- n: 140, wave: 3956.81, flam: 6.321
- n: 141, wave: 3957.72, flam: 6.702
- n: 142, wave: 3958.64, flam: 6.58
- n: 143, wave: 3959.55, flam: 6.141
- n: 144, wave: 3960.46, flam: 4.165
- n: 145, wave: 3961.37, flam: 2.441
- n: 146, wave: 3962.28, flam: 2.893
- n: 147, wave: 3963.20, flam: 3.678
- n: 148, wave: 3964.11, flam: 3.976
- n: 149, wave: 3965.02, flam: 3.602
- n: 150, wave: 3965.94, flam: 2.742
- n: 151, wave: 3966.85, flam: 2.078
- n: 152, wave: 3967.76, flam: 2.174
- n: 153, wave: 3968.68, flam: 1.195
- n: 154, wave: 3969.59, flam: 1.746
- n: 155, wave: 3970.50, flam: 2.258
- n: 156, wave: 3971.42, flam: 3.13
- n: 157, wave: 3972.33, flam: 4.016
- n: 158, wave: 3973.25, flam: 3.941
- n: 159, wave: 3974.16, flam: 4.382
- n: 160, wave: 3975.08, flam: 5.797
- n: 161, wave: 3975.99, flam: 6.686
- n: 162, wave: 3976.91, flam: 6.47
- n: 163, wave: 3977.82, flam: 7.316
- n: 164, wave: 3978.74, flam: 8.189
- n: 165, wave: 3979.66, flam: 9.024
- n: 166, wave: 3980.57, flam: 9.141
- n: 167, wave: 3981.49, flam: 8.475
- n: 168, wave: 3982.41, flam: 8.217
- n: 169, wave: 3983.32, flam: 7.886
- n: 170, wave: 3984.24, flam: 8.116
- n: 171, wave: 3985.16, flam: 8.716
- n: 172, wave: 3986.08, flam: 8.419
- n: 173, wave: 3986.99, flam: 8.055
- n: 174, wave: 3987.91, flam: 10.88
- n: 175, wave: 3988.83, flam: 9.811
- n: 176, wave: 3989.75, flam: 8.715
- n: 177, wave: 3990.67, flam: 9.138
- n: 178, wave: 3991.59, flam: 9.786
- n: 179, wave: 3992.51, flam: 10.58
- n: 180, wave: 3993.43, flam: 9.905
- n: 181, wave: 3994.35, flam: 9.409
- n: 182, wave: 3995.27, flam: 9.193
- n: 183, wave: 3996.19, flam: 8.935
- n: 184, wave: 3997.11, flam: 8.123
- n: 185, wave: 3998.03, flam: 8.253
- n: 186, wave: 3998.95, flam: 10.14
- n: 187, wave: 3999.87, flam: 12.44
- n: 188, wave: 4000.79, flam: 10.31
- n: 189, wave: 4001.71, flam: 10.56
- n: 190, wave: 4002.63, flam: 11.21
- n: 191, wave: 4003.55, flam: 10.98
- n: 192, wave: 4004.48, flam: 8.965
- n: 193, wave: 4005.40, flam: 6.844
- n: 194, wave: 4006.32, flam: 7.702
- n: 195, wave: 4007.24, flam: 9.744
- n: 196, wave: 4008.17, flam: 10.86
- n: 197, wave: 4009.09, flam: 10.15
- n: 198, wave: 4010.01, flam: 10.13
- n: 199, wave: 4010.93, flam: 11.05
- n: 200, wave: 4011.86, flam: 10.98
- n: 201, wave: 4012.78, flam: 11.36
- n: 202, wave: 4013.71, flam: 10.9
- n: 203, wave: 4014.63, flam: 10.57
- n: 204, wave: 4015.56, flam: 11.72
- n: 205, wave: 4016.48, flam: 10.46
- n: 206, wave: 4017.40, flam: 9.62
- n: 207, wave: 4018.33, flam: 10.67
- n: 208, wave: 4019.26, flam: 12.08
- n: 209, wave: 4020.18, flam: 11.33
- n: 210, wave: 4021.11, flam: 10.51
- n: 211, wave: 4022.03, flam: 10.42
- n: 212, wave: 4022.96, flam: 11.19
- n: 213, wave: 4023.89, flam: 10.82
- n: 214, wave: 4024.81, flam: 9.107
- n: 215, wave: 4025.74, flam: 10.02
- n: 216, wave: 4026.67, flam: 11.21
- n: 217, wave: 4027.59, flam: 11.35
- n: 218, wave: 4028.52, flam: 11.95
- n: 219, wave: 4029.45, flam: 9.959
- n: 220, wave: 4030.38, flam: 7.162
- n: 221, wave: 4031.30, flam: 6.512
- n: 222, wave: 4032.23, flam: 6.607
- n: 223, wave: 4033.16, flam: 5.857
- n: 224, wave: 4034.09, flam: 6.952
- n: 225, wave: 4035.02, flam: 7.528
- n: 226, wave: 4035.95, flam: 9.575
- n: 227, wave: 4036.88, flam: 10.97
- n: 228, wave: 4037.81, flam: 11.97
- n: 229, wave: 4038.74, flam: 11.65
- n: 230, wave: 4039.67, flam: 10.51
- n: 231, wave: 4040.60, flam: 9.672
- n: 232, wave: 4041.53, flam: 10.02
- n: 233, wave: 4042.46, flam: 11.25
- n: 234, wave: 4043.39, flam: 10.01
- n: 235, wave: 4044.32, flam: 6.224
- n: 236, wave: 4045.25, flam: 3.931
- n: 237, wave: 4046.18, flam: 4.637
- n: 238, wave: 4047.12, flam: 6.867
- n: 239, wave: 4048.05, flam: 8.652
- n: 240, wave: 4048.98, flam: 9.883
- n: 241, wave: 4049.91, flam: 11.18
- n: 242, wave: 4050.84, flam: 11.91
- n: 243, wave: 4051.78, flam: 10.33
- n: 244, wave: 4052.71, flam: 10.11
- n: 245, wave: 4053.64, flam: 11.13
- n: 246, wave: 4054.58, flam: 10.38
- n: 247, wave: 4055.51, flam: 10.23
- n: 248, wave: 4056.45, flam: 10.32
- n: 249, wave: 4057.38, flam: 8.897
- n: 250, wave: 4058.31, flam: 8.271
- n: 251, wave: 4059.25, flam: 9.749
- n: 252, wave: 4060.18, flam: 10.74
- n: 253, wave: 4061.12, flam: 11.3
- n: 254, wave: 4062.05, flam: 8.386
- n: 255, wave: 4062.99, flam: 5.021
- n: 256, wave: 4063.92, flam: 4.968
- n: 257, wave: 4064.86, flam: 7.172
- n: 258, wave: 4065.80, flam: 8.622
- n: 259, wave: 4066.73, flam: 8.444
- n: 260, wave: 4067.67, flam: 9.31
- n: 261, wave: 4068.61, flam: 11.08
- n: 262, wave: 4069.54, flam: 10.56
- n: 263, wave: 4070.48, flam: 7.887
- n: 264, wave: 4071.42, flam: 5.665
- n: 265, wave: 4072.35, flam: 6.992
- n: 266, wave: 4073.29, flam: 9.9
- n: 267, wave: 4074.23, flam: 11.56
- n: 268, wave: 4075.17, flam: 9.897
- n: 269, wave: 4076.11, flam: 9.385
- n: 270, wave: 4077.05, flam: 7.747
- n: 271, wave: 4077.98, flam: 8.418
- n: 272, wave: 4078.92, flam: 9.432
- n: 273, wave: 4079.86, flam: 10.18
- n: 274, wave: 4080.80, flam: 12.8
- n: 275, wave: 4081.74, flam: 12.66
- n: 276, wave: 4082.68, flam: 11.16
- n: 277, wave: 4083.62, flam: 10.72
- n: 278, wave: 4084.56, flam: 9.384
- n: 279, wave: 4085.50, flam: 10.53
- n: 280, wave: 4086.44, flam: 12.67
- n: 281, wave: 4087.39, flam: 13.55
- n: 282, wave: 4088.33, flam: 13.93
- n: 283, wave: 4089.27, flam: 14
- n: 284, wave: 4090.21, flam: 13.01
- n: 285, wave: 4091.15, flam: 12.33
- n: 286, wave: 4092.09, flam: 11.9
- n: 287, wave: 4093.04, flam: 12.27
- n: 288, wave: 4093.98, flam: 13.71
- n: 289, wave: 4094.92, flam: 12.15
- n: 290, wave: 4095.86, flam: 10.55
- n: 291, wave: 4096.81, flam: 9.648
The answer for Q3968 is 7.93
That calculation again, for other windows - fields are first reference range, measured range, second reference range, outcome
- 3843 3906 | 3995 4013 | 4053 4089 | -4.31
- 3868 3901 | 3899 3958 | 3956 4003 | 6.39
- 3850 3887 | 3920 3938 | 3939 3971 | 5.58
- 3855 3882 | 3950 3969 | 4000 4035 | 6.36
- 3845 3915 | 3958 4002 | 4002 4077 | 5.95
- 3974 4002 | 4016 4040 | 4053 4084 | -2.05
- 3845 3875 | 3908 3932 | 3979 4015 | 3.57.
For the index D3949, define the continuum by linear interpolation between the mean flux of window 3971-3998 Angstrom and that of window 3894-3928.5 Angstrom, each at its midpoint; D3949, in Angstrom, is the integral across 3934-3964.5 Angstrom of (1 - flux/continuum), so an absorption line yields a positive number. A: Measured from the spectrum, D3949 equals 8.8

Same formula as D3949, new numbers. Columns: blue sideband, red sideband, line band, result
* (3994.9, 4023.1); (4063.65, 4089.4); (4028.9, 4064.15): 3.9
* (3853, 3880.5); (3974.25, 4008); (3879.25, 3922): -3.5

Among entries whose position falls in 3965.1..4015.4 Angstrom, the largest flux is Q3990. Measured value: 12.44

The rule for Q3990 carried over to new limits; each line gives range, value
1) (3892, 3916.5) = 8.025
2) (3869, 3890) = 5.75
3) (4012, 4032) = 12.08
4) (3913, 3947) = 7.914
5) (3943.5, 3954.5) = 7.585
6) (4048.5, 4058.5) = 11.91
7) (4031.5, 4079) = 11.97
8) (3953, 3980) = 9.024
